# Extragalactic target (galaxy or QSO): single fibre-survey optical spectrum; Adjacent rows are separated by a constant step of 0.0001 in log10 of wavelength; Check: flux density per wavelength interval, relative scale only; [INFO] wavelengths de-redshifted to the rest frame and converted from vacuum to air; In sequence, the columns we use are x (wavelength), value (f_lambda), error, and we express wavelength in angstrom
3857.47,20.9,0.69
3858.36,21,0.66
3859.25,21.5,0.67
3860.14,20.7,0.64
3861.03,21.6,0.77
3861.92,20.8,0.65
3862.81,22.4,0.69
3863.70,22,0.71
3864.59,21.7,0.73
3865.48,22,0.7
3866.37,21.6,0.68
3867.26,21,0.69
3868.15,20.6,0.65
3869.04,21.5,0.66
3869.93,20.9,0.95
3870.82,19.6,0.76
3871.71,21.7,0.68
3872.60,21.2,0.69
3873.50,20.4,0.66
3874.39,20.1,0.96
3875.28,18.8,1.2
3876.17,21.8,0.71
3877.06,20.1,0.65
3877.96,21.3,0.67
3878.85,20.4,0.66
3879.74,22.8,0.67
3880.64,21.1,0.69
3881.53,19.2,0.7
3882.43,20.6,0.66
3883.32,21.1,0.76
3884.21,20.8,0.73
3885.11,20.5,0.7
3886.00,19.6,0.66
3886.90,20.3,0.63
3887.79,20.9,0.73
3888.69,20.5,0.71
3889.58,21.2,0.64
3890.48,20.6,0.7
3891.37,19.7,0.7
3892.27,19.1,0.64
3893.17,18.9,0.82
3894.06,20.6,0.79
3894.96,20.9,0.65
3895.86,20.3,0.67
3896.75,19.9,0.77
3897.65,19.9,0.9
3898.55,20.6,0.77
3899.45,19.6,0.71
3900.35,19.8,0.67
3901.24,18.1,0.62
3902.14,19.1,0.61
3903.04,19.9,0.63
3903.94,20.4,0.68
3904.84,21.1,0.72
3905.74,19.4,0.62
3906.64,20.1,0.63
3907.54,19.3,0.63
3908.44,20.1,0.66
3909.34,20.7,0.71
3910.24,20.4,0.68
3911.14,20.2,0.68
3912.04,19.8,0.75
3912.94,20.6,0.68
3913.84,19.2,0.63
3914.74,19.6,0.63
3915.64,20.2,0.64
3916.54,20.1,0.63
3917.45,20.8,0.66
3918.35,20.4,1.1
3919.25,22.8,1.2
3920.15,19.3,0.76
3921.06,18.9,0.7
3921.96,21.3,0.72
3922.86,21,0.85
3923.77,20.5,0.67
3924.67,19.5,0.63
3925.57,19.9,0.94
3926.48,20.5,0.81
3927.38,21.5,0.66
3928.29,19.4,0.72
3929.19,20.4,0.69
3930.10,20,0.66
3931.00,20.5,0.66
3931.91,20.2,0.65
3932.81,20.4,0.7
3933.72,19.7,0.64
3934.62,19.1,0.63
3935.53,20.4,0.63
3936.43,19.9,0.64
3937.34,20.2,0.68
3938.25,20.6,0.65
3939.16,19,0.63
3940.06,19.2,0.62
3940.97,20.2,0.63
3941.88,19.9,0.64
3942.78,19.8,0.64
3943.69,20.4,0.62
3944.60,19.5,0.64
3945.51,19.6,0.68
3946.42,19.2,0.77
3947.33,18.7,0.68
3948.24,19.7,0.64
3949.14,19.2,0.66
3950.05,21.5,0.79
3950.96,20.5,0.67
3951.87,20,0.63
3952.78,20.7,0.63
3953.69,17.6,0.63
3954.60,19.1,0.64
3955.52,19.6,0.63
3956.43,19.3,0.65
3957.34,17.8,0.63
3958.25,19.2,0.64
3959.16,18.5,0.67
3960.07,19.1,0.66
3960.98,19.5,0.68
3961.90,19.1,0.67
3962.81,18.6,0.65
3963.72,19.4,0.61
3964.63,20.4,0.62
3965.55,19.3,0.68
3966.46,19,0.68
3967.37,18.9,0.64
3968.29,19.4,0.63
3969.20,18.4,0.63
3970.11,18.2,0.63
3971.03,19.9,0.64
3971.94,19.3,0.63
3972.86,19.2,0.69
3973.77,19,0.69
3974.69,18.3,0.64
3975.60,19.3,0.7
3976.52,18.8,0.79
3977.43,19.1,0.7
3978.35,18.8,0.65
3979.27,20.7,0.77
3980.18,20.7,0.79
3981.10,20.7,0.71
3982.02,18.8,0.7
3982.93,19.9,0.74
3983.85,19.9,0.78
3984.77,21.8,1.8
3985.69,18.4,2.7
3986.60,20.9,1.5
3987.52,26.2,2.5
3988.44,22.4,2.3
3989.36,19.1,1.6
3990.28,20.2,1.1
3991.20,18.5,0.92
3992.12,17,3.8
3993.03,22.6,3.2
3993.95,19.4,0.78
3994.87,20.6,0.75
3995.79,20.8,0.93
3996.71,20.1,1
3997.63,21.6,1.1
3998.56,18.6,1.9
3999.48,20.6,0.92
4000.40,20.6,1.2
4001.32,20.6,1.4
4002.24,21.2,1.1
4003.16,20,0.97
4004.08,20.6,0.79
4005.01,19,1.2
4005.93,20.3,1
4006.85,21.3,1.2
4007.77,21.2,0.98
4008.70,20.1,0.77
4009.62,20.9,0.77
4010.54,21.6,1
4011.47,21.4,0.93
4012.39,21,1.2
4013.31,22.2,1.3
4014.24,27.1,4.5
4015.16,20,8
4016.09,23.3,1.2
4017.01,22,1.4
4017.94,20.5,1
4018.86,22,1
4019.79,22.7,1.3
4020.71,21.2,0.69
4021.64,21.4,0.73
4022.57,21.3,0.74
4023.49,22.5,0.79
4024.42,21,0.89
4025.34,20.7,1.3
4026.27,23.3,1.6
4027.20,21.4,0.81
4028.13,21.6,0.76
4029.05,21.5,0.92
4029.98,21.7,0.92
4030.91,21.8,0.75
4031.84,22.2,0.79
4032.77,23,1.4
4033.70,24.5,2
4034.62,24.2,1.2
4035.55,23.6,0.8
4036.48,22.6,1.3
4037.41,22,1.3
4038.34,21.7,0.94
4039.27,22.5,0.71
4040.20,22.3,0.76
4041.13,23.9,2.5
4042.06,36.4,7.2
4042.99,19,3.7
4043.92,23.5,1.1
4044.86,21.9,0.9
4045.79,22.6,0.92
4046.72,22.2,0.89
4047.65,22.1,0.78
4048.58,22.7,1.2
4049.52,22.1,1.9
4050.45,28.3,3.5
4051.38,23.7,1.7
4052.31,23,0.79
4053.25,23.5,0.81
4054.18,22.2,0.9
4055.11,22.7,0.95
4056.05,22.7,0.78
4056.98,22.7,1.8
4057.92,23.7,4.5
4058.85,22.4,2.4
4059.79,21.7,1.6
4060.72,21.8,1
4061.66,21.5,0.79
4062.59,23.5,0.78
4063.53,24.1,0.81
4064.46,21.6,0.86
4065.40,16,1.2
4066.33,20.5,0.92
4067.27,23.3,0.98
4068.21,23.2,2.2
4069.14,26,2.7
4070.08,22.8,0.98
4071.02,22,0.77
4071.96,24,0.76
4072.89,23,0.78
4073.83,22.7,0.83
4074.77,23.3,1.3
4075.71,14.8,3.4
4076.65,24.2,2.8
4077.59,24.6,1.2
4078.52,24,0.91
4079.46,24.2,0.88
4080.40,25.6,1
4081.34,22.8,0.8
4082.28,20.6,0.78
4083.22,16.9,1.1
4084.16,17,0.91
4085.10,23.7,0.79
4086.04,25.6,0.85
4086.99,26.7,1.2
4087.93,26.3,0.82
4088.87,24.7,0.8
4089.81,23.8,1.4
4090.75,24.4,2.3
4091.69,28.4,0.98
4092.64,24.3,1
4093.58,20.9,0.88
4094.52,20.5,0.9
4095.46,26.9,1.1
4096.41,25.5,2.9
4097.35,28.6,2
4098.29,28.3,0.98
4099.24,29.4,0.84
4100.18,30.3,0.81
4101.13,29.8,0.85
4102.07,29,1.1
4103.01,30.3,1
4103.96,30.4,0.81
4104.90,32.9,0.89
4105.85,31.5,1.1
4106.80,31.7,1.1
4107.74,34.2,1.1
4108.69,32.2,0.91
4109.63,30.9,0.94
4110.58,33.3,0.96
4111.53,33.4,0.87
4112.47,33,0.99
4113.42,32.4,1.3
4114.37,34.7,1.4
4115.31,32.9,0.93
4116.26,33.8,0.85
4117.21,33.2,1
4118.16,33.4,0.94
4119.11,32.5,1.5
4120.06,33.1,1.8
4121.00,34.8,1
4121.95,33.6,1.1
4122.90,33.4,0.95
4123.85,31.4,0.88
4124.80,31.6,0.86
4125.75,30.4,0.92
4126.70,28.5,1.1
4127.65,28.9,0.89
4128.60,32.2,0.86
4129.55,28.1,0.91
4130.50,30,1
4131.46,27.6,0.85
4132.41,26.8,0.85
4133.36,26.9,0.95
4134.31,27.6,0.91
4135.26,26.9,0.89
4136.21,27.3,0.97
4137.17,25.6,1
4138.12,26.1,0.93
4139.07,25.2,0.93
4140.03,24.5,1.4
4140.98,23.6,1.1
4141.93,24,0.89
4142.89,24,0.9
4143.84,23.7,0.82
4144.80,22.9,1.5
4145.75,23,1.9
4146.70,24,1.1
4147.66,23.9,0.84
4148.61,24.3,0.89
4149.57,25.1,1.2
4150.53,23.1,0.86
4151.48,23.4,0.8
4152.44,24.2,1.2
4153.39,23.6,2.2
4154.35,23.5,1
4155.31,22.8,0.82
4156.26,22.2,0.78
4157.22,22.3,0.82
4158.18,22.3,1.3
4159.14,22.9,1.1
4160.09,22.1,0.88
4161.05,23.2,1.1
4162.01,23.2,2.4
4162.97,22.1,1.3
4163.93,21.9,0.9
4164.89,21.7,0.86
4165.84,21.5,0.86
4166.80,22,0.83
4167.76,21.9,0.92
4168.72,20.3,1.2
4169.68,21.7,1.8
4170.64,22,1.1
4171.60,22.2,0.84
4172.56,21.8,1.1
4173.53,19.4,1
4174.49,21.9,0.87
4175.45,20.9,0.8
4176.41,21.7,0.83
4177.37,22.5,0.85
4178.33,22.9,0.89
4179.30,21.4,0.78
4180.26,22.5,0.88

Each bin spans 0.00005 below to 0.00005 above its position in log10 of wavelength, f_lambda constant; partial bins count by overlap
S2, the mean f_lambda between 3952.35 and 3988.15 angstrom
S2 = 19.5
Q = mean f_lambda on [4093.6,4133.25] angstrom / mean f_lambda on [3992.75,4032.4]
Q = 1.4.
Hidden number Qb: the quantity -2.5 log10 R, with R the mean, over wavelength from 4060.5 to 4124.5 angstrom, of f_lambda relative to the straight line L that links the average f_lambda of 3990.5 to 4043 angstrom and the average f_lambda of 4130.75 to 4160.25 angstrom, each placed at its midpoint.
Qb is -0.15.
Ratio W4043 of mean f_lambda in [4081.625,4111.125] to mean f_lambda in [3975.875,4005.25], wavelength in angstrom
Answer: 1.3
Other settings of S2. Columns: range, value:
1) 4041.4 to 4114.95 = 25.2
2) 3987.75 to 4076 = 22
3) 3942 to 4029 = 20.3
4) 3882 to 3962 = 20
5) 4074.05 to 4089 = 22.8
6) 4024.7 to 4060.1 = 23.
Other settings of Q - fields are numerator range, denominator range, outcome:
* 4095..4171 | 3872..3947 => 1.35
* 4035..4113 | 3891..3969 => 1.25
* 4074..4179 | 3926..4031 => 1.29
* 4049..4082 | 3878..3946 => 1.13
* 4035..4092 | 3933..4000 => 1.17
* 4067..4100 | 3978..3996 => 1.17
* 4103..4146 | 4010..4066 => 1.32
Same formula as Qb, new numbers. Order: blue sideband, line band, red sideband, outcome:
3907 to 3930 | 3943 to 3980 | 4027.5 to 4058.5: 0.104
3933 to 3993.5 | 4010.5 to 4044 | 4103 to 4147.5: 0.048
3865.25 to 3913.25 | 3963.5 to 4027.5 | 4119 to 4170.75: 0.101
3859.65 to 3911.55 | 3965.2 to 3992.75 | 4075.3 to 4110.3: 0.171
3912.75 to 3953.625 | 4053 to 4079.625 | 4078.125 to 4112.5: 0.148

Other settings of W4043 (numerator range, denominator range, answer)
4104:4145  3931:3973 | 1.53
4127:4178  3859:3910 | 1.16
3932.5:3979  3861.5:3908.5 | 0.95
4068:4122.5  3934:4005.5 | 1.39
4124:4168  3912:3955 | 1.24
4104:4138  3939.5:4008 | 1.57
